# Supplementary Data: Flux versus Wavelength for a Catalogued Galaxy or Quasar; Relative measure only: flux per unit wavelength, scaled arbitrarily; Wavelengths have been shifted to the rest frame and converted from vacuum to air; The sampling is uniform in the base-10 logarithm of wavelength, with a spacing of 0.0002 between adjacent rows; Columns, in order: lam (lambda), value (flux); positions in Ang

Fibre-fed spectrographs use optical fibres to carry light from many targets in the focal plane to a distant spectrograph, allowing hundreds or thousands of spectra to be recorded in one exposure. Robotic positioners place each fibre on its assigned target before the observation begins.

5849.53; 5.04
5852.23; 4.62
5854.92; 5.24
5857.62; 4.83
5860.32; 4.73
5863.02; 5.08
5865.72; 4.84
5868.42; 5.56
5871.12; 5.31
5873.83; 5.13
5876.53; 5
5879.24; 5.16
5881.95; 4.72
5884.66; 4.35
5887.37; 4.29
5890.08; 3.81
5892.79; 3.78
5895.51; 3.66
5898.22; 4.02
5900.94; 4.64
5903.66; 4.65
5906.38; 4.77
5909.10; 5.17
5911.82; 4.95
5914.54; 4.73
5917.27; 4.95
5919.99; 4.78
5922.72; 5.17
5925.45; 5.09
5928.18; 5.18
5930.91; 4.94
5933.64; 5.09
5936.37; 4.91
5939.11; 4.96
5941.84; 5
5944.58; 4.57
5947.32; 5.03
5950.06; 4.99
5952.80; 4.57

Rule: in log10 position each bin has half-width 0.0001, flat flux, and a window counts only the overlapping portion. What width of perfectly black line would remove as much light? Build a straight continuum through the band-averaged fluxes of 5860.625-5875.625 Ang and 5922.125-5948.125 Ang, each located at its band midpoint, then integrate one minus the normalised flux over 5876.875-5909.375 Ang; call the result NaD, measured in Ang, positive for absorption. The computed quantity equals 4.32 Ang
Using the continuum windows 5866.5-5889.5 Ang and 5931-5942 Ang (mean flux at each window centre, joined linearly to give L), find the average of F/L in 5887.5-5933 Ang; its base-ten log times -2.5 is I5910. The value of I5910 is 0.07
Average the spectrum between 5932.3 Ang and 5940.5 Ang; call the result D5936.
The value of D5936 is 4.99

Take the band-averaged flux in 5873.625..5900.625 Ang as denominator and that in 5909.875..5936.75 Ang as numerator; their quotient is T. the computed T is 1.14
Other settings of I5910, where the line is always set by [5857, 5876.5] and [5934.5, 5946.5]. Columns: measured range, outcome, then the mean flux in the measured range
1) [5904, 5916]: 0.02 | 4.88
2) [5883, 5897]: 0.25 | 4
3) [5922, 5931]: -0.04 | 5.11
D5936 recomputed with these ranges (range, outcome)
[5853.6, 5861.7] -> 4.93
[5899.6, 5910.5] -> 4.81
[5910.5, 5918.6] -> 4.87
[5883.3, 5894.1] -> 4.06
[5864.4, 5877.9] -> 5.17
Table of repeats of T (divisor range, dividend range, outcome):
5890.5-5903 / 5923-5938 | 1.25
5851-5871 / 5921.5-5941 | 1.01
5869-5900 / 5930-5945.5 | 1.09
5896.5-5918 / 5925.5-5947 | 1.05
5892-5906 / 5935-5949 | 1.16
